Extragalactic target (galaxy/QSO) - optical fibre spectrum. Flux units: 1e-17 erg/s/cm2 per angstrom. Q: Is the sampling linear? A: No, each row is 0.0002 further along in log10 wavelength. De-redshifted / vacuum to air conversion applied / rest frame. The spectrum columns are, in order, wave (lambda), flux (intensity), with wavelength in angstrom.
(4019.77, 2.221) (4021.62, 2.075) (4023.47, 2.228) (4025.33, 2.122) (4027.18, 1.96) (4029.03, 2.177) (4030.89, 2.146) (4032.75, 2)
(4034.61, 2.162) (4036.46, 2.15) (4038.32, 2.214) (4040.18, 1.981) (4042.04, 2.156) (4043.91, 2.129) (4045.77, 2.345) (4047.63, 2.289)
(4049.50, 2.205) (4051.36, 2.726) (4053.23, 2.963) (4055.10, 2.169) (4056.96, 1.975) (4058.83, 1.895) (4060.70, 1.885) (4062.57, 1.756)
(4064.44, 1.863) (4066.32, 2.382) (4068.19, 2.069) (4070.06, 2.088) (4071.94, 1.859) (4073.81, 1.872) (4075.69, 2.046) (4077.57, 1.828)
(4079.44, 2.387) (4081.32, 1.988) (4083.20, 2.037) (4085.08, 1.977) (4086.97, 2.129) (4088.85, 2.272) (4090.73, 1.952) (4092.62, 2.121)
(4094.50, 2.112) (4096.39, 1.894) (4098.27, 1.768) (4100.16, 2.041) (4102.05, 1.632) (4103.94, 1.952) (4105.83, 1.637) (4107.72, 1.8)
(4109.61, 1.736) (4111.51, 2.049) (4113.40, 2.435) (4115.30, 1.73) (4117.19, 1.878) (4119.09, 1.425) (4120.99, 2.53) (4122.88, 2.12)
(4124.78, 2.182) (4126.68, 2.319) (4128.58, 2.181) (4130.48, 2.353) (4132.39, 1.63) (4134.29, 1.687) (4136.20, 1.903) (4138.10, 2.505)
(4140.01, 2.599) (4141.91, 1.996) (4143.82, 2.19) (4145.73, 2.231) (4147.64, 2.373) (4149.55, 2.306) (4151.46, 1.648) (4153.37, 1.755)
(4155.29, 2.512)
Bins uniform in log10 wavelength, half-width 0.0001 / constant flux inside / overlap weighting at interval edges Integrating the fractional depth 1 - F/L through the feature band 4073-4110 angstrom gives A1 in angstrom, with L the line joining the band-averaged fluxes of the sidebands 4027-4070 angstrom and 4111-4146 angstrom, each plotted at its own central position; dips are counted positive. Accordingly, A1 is 2.9 angstrom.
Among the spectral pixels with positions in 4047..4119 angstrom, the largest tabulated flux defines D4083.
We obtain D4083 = 2.963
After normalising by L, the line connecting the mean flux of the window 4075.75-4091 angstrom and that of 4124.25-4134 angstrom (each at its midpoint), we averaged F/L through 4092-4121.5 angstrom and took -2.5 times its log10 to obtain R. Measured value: 0.10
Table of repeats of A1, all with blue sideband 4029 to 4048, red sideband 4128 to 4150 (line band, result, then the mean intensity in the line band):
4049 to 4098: 1.5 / 2.09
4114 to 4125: 0.9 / 1.98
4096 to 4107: 1.7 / 1.82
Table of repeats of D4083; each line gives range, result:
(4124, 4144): 2.599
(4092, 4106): 2.121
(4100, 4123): 2.53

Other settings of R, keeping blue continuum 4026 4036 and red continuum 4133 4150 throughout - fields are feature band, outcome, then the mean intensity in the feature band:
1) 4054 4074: 0.066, 2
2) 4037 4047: -0.033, 2.17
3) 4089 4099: 0.077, 2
